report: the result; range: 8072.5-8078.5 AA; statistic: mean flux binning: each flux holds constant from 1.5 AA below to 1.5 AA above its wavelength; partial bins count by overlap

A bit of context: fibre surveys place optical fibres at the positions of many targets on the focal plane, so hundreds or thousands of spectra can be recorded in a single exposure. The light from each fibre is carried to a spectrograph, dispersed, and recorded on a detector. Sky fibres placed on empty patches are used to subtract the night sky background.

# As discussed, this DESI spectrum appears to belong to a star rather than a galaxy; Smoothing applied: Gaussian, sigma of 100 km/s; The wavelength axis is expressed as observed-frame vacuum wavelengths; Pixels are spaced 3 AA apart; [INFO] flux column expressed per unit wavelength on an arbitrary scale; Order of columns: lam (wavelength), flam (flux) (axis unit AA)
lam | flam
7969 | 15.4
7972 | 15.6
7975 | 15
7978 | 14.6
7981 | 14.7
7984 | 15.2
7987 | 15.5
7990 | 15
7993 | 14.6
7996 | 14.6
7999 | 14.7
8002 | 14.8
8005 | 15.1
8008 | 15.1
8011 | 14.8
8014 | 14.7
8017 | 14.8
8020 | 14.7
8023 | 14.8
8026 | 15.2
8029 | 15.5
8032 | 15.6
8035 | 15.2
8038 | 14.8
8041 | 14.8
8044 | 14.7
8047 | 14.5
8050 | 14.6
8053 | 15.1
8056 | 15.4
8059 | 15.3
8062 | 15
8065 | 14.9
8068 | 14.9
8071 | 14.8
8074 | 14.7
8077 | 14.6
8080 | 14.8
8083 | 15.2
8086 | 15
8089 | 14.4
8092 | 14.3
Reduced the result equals 14.6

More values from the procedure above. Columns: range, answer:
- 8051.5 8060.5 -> 15.3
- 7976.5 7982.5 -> 14.6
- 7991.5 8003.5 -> 14.7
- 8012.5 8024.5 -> 14.8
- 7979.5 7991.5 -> 15.1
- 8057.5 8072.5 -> 15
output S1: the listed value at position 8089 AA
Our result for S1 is 14.4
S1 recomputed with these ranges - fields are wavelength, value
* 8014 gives 14.7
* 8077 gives 14.6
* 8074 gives 14.7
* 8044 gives 14.7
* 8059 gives 15.3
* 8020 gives 14.7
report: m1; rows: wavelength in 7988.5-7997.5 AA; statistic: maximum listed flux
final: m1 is 15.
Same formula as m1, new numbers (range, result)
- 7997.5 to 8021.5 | 15.1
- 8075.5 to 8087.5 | 15.2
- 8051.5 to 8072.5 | 15.4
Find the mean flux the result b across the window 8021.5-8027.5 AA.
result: 15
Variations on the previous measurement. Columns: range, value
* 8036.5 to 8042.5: 14.8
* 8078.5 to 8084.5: 15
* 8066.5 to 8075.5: 14.8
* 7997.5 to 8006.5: 14.9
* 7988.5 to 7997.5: 14.7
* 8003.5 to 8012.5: 15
